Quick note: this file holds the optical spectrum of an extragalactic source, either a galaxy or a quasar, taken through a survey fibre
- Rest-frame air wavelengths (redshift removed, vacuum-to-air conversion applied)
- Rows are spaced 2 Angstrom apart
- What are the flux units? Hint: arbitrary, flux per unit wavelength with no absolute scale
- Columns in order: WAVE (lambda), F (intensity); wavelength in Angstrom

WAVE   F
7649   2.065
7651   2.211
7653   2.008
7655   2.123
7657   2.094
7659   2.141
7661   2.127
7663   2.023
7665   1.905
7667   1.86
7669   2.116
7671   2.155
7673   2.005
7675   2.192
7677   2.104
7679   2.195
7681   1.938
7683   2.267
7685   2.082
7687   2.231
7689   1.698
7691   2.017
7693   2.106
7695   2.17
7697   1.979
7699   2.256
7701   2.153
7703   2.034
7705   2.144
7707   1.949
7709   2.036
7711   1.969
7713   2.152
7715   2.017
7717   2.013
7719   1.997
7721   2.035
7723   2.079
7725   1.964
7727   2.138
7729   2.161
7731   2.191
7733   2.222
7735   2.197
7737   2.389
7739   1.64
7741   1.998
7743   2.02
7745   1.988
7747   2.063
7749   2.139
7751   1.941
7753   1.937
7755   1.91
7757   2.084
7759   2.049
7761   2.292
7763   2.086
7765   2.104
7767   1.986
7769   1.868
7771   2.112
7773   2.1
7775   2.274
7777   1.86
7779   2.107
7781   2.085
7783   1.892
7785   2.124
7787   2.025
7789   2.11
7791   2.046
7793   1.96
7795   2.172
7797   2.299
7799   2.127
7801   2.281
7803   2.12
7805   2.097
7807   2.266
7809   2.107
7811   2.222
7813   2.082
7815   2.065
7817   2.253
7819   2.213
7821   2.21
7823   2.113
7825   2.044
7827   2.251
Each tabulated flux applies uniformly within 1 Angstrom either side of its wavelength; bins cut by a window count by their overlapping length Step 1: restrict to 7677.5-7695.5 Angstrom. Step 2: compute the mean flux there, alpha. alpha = 2.08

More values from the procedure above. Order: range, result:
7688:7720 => 2.04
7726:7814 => 2.09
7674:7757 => 2.07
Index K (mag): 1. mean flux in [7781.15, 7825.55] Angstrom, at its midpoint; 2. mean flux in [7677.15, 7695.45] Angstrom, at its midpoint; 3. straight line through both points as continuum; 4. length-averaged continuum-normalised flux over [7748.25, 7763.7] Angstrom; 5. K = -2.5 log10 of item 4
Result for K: 0.03 mag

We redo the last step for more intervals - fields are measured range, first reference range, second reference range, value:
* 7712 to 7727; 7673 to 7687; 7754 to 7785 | 0.03 mag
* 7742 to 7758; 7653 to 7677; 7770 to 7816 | 0.05 mag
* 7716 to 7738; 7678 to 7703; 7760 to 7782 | -0.02 mag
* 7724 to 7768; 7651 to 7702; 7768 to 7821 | 0.02 mag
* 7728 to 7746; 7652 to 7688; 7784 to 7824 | 0.01 mag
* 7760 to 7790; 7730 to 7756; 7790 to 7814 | 0.02 mag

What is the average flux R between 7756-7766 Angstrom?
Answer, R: 2.12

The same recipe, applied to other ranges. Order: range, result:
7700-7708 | 2.07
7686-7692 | 1.98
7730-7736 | 2.2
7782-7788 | 2.01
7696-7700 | 2.12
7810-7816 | 2.12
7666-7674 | 2.03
